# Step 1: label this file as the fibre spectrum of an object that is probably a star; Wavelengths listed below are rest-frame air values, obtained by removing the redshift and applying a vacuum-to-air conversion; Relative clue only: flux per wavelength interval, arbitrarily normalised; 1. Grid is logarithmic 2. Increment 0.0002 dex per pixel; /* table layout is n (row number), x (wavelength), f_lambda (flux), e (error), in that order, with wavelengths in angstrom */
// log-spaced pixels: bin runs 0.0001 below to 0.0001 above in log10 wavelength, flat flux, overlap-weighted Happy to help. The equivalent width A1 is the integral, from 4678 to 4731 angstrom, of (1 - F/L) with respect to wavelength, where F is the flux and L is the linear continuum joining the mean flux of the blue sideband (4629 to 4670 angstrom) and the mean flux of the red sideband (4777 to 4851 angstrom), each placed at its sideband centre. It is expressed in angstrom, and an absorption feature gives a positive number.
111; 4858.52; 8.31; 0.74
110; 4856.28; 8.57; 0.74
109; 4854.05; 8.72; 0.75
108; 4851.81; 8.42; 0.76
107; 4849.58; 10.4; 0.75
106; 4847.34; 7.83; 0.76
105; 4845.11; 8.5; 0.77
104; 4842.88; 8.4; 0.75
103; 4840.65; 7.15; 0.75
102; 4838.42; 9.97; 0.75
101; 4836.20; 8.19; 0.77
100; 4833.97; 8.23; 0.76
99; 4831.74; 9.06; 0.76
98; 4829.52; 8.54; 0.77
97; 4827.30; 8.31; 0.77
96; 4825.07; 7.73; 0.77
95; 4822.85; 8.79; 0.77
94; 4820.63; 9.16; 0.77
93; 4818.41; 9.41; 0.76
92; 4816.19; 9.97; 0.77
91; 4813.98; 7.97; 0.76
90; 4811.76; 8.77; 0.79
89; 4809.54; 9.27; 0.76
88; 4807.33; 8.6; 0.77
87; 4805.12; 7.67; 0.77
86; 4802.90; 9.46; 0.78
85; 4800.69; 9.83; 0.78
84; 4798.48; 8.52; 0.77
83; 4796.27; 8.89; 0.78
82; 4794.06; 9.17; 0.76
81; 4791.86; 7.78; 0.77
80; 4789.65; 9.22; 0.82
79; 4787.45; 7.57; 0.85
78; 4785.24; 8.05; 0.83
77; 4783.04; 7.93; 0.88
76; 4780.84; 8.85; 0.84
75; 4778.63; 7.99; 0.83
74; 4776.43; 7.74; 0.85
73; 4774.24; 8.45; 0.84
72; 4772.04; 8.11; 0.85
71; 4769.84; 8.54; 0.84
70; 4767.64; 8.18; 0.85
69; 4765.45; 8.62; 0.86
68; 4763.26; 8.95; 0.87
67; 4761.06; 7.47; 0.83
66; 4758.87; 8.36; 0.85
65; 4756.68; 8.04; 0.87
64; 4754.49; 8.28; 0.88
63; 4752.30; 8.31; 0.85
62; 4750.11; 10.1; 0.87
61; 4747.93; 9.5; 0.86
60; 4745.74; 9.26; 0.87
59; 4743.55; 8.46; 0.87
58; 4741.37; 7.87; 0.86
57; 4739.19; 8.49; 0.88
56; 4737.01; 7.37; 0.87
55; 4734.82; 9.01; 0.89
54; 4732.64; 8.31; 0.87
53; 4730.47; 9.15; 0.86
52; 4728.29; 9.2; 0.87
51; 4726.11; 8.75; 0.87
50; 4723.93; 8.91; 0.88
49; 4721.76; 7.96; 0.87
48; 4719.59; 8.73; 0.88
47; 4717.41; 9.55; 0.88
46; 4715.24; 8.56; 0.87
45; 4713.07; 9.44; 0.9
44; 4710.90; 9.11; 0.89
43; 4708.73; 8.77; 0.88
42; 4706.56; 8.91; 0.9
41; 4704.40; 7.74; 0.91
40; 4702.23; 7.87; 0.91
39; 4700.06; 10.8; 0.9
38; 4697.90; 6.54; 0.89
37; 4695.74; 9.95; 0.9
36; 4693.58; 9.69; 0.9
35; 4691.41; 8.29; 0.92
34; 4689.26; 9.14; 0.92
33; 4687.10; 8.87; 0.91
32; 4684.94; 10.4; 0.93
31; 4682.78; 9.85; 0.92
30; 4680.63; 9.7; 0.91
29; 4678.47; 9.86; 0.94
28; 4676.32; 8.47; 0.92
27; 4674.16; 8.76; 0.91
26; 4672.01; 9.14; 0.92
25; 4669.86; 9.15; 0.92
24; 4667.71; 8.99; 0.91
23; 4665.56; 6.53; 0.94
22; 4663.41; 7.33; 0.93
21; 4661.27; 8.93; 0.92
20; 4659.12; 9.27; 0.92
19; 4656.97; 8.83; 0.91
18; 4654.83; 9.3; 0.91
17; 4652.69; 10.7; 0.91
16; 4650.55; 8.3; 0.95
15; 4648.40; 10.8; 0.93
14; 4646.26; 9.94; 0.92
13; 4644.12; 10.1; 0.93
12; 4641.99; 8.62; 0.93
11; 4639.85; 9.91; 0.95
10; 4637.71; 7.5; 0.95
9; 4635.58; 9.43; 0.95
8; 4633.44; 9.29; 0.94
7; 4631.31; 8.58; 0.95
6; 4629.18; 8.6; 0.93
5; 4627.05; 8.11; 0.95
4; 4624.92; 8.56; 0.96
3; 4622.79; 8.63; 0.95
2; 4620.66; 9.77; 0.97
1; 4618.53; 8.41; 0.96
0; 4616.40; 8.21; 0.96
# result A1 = -0.79 angstrom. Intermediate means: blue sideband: 9.01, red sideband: 8.63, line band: 9.02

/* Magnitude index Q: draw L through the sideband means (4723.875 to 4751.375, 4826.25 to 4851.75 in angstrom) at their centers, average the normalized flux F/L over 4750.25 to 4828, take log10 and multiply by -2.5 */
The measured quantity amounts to 0.02 mag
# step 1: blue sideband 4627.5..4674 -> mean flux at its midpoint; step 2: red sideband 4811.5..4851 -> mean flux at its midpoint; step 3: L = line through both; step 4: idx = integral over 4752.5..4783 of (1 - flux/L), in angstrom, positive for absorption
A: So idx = 1.8 angstrom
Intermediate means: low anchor 9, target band 8.26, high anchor 8.68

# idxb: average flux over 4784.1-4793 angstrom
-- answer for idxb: 8.16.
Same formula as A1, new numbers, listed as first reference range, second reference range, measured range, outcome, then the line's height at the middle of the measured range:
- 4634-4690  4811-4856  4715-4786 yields 3.1 angstrom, 8.9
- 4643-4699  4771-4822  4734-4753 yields 0.3 angstrom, 8.83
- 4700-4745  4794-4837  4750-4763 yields 0.6 angstrom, 8.7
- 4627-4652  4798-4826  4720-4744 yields 1.3 angstrom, 9.01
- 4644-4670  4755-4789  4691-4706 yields 0.0 angstrom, 8.74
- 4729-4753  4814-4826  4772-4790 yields 1.3 angstrom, 8.84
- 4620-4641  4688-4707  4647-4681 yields -0.8 angstrom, 8.79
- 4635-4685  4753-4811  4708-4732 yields -0.3 angstrom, 8.79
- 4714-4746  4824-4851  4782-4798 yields 0.4 angstrom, 8.57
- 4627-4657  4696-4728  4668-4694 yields -0.9 angstrom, 8.96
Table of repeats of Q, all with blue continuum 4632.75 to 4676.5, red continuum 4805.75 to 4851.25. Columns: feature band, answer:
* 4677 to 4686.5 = -0.10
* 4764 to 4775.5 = 0.05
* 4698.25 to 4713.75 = 0.01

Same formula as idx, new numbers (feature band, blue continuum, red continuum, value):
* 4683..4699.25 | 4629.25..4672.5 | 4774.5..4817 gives -0.3 angstrom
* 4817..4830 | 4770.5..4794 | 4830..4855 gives -0.3 angstrom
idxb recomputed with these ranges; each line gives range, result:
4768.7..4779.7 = 8.17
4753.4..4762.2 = 8.04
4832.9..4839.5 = 8.8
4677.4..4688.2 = 9.73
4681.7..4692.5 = 9.31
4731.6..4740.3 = 8.29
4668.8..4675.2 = 9.02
